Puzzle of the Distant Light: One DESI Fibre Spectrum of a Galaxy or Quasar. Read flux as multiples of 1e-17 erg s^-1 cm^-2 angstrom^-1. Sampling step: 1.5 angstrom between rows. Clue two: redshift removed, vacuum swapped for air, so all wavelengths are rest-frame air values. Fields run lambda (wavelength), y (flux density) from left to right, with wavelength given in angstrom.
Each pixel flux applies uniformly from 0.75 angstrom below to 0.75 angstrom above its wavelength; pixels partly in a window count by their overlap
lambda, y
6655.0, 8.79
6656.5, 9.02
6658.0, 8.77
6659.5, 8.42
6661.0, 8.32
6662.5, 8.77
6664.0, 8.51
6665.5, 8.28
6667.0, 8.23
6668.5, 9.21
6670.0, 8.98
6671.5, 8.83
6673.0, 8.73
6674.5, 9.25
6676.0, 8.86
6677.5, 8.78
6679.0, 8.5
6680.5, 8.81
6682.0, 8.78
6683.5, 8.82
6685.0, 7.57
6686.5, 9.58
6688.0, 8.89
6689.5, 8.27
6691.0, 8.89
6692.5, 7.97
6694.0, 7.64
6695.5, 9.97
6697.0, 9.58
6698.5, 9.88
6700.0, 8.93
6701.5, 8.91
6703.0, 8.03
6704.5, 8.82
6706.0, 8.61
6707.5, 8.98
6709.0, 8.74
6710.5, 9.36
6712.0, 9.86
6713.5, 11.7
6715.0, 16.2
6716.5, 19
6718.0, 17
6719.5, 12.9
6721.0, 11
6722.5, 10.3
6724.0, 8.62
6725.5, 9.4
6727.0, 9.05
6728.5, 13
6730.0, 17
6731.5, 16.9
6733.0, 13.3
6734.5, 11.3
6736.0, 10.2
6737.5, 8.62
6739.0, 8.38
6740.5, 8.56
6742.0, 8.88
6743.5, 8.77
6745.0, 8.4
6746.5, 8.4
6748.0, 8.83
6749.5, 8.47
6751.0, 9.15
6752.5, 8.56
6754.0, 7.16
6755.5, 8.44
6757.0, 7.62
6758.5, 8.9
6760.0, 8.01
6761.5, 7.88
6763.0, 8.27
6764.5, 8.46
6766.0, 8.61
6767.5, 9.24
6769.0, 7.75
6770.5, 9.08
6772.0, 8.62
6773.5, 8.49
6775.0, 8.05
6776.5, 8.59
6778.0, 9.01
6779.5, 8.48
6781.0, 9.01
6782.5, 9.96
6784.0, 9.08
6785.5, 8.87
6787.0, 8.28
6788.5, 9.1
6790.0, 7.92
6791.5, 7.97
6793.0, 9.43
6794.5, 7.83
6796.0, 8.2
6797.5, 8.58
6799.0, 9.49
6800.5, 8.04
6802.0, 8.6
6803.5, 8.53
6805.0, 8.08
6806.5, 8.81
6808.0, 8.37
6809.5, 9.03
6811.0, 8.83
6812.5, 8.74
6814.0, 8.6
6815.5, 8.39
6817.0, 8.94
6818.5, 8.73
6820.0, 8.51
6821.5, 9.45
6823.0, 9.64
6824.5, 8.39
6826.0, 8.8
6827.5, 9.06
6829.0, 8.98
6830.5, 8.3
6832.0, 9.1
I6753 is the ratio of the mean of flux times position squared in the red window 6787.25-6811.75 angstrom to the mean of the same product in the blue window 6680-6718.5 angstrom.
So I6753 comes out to 0.89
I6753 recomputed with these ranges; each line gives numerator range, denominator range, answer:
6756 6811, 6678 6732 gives 0.84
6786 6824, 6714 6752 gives 0.79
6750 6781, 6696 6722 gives 0.78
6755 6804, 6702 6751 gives 0.81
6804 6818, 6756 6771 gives 1.05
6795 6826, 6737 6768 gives 1.05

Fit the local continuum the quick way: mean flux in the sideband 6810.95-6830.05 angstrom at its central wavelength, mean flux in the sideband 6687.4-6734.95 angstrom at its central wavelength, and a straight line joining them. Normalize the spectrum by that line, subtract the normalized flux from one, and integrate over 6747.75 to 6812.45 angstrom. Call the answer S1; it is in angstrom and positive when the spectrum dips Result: 6.9 angstrom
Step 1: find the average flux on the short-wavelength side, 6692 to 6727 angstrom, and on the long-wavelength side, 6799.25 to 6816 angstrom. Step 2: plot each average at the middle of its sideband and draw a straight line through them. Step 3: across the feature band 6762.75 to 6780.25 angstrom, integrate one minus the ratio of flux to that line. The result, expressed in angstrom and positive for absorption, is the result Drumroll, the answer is 1.4 angstrom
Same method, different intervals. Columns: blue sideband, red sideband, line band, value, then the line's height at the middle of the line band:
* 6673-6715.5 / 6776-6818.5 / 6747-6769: 1.20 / 8.86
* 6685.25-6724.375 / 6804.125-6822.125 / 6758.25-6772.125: 1.38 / 9.4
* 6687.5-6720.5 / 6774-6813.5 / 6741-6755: 1.50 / 9.53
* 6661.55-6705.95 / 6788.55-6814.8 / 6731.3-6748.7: -2.35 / 8.66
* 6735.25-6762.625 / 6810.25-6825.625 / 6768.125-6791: -0.09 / 8.65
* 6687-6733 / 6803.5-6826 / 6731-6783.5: 4.73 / 9.88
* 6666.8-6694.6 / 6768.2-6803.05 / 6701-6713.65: -0.65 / 8.66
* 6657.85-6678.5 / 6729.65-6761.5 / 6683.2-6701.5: 0.29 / 8.98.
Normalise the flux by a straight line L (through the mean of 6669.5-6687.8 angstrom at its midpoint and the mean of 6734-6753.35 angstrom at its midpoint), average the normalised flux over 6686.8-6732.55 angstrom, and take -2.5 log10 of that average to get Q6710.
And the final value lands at -0.21 mag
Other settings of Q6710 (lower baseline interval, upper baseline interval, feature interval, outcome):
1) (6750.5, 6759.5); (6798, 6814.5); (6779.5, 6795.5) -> -0.027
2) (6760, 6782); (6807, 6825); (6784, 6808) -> 0.020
